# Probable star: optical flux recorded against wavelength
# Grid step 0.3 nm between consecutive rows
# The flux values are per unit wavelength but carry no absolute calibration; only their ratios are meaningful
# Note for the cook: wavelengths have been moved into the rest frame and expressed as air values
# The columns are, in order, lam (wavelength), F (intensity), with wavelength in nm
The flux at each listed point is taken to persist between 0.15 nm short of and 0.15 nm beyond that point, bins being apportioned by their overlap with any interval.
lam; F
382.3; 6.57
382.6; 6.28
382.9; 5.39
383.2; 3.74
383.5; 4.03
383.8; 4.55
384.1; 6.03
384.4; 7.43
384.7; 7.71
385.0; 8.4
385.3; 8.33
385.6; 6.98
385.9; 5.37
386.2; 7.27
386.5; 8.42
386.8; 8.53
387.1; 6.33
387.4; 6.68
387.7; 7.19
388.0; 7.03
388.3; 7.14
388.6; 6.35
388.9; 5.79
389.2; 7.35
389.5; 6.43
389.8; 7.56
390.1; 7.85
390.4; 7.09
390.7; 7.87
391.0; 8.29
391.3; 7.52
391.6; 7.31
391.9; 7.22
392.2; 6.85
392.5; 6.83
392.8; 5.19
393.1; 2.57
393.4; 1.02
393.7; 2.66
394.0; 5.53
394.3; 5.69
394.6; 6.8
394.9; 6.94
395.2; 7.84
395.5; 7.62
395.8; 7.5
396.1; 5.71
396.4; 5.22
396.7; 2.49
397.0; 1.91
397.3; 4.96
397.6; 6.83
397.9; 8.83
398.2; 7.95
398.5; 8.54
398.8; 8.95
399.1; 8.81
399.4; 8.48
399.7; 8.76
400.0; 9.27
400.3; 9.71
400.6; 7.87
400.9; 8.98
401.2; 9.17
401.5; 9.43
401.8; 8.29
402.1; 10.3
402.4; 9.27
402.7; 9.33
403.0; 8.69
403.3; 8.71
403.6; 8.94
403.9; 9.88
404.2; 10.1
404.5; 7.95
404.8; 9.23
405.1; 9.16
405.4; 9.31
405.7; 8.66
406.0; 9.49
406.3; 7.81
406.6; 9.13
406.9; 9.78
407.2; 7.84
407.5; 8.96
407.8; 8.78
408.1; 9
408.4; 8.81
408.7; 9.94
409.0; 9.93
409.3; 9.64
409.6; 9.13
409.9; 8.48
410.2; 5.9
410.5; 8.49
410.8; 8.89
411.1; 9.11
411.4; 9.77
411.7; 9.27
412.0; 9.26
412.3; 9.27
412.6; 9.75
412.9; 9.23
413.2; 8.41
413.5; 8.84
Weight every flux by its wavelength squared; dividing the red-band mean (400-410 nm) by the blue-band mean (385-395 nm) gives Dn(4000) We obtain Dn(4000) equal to 1.5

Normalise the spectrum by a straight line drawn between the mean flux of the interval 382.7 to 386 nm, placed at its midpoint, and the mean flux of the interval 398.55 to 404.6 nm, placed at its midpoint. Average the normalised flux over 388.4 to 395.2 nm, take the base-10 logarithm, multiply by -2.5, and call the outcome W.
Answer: 0.179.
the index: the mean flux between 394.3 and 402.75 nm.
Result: 7.65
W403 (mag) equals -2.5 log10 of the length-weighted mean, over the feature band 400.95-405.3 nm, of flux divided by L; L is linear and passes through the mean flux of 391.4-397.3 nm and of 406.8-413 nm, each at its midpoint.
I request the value -0.23 mag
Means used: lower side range 5.42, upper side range 9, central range 9.17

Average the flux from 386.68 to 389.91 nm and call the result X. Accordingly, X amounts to 6.92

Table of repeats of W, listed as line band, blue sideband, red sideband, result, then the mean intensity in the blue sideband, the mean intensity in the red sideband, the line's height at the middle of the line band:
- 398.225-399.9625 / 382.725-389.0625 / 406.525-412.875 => -0.098 mag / 6.6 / 9.01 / 7.94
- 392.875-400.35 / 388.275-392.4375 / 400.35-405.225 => 0.277 mag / 7.18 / 9.09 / 8.14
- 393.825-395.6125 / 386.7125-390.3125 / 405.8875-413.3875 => 0.140 mag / 6.99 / 8.96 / 7.57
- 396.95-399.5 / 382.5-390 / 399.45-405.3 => 0.144 mag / 6.66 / 9.1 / 8.47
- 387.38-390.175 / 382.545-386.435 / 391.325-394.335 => -0.207 mag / 6.32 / 5.16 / 5.72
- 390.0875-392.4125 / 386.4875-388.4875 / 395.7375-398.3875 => -0.128 mag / 7.24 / 5.69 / 6.63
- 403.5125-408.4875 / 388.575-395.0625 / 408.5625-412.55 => -0.083 mag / 6.21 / 9.02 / 8.34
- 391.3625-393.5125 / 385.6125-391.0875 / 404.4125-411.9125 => 0.342 mag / 7.12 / 8.91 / 7.49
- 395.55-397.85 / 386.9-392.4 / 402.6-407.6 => 0.457 mag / 7.11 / 9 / 7.97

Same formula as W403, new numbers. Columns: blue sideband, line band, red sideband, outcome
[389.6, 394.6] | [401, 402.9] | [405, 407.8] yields -0.158 mag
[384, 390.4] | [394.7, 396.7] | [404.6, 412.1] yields 0.210 mag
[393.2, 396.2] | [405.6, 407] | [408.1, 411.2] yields -0.105 mag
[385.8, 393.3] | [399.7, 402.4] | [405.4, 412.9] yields -0.128 mag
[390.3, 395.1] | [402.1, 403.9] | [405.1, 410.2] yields -0.145 mag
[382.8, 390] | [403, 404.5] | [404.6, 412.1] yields -0.089 mag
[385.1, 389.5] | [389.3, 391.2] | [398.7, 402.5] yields -0.003 mag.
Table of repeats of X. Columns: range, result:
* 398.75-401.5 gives 8.92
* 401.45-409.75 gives 9.12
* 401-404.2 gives 9.24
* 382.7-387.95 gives 6.62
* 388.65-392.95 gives 7.07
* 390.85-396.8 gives 5.87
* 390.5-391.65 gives 7.76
